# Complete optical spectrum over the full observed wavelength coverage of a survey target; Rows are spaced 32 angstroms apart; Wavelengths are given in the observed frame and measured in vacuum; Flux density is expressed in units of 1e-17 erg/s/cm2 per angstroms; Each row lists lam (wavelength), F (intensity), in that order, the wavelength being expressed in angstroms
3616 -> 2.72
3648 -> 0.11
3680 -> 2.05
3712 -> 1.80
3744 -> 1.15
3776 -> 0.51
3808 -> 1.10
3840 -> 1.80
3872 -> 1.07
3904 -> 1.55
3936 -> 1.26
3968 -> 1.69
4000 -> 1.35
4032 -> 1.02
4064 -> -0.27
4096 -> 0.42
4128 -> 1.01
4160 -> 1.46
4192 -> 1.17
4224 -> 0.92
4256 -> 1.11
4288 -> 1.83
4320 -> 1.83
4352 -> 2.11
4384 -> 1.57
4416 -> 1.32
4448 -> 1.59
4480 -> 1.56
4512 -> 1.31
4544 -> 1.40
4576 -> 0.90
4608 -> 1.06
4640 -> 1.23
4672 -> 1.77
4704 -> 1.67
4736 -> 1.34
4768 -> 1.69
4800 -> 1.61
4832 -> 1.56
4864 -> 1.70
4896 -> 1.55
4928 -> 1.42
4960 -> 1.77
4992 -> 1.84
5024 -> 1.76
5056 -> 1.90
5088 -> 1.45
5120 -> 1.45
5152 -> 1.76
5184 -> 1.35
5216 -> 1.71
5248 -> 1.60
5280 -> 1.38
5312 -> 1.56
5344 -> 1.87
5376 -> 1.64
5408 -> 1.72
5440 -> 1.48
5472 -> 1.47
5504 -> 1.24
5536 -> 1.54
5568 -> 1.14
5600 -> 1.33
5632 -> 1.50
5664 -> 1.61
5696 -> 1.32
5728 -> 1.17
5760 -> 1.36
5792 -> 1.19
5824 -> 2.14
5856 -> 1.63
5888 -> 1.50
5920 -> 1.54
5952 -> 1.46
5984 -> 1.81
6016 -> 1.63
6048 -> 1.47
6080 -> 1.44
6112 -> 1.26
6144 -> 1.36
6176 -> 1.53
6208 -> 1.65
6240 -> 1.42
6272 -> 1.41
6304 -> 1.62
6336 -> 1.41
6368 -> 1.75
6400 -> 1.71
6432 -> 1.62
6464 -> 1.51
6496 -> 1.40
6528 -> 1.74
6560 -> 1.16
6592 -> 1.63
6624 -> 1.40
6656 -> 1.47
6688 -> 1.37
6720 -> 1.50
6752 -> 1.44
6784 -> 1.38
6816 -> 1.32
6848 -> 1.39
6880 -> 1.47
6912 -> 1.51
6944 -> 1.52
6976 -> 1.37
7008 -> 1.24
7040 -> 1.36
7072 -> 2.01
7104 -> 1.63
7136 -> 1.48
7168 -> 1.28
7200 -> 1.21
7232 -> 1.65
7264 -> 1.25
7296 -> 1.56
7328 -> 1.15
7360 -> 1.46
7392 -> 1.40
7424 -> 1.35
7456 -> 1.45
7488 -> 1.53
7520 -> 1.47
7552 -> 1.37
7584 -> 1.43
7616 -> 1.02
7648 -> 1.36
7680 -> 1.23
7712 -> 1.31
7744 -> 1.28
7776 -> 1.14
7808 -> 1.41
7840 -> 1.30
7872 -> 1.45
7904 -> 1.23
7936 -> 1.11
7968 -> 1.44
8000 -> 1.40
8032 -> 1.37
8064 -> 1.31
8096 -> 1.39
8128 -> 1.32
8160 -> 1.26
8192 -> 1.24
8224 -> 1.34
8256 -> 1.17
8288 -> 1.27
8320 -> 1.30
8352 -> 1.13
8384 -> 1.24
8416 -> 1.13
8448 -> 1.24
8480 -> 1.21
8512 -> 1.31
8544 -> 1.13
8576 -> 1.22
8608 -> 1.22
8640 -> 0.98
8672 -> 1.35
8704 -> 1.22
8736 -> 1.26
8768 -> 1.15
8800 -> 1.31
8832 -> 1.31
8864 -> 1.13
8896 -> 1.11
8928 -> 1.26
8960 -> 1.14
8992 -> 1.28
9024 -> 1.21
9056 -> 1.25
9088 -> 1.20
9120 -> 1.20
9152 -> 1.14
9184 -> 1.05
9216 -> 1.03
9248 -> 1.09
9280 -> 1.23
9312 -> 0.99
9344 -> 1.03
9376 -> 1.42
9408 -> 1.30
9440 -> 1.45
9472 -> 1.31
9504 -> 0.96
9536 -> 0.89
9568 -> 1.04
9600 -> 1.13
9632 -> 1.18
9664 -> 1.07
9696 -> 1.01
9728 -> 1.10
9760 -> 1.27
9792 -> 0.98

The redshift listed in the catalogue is 0.08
